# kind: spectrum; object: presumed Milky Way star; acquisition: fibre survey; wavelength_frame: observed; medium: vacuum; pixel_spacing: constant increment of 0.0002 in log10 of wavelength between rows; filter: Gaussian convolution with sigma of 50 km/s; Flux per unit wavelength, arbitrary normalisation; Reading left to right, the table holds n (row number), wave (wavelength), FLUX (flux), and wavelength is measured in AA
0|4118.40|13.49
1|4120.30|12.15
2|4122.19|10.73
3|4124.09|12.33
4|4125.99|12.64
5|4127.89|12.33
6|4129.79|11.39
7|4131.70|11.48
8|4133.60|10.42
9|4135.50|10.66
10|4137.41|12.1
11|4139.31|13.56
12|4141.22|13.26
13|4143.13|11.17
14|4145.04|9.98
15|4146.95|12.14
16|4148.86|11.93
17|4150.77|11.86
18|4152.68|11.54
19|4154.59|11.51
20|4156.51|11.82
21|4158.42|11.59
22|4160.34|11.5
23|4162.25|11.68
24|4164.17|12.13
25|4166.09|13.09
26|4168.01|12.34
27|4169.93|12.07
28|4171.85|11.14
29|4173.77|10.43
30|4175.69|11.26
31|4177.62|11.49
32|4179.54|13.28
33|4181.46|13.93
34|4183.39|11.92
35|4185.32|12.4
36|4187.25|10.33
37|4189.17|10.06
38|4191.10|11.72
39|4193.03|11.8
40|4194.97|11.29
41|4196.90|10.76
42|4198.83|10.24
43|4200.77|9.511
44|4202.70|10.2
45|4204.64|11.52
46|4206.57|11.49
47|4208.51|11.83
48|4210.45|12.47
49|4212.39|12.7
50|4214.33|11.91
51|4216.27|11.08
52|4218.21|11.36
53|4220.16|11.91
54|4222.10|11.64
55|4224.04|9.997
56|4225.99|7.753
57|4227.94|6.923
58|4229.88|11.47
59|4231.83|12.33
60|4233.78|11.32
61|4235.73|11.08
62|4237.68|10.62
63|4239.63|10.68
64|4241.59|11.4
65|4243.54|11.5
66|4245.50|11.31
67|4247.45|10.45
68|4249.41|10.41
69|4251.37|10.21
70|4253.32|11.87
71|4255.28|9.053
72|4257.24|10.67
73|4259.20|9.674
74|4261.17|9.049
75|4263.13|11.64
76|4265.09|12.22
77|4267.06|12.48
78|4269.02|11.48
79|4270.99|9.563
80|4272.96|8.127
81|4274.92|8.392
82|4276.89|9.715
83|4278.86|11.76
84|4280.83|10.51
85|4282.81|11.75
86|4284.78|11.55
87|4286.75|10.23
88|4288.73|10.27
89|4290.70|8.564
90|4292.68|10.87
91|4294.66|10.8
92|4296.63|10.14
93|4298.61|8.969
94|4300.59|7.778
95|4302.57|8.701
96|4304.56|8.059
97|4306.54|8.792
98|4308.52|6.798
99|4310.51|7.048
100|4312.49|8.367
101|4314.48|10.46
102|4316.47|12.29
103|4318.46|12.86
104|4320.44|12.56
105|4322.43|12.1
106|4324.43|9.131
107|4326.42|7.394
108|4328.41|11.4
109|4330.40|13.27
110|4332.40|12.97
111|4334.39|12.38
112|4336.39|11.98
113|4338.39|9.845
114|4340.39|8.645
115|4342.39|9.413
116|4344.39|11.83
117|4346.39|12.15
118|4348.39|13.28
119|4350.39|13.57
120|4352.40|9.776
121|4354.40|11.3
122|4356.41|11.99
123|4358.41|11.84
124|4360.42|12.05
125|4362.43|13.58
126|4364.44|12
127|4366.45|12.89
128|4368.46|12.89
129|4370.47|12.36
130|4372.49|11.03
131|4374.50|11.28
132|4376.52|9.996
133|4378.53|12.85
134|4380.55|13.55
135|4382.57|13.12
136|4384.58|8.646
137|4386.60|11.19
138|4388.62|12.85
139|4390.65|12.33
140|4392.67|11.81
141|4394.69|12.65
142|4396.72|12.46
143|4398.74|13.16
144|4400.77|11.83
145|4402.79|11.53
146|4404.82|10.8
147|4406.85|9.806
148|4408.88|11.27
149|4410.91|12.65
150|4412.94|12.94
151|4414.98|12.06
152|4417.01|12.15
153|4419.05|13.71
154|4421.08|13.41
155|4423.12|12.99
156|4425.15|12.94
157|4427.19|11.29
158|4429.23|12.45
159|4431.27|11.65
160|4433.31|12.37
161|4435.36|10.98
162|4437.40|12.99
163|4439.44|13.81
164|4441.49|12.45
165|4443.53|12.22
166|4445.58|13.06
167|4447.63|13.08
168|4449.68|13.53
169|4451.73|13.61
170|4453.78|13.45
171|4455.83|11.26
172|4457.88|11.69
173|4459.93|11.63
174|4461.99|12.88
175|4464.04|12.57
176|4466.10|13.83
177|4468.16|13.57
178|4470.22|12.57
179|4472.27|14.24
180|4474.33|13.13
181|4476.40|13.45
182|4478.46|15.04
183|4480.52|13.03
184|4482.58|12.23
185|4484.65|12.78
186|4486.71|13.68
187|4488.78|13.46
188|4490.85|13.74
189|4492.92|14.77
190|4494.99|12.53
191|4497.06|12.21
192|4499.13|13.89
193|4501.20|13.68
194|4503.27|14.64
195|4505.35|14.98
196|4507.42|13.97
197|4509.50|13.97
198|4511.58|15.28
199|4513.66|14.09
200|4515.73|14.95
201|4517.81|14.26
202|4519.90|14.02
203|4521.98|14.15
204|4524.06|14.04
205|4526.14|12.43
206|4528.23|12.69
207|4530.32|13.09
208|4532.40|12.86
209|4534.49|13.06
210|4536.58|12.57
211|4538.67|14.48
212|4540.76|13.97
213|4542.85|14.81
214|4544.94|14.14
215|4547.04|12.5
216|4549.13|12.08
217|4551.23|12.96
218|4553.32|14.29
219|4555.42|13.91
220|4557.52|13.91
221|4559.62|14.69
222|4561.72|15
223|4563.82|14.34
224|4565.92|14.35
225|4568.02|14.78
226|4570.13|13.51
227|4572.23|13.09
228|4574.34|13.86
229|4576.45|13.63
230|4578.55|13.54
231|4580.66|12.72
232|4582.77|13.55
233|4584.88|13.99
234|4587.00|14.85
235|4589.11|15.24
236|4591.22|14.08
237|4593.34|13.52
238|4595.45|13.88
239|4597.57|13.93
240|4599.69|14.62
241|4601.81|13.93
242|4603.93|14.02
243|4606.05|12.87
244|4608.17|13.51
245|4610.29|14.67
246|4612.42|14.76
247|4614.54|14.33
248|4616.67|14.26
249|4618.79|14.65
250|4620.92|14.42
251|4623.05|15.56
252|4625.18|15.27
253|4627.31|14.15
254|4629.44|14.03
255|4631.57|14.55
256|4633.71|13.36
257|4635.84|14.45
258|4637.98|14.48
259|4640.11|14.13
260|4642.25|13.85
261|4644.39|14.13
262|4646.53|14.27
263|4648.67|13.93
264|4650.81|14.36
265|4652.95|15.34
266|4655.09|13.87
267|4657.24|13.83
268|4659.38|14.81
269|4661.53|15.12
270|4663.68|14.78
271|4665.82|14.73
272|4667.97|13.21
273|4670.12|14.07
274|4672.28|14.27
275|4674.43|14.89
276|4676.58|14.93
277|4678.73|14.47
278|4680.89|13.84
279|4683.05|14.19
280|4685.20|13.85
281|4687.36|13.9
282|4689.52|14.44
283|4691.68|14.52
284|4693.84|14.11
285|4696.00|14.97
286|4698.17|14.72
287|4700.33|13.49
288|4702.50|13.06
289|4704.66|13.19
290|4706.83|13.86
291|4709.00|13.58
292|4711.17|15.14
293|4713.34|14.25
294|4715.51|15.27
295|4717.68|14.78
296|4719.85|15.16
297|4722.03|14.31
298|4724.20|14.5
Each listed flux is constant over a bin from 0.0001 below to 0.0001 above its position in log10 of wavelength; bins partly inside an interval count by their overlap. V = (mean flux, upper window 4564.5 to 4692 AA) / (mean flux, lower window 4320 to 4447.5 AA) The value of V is 1.19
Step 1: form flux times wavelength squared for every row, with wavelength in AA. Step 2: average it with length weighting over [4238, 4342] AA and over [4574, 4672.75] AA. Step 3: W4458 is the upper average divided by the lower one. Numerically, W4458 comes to 1.6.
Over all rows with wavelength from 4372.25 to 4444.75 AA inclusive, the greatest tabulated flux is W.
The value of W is 13.81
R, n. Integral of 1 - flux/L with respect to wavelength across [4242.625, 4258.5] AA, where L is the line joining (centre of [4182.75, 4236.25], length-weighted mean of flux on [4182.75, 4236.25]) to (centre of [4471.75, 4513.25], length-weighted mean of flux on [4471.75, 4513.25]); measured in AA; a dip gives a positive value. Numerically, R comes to 1.05 AA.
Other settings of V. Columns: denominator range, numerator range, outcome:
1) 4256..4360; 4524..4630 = 1.32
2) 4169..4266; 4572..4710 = 1.28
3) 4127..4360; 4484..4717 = 1.28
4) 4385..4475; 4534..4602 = 1.11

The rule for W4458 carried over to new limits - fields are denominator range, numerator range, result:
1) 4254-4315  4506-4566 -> 1.58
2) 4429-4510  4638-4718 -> 1.19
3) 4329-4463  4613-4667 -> 1.33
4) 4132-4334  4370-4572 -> 1.34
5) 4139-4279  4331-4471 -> 1.19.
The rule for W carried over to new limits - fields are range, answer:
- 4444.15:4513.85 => 15.28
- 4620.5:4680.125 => 15.56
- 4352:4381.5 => 13.58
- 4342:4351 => 13.57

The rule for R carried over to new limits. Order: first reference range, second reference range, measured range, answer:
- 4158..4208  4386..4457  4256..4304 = 6.8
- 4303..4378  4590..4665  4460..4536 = -4.4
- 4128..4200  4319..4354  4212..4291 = 5.7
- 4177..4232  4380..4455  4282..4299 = 1.9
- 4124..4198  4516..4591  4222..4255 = 4.2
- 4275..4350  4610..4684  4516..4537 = -0.7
